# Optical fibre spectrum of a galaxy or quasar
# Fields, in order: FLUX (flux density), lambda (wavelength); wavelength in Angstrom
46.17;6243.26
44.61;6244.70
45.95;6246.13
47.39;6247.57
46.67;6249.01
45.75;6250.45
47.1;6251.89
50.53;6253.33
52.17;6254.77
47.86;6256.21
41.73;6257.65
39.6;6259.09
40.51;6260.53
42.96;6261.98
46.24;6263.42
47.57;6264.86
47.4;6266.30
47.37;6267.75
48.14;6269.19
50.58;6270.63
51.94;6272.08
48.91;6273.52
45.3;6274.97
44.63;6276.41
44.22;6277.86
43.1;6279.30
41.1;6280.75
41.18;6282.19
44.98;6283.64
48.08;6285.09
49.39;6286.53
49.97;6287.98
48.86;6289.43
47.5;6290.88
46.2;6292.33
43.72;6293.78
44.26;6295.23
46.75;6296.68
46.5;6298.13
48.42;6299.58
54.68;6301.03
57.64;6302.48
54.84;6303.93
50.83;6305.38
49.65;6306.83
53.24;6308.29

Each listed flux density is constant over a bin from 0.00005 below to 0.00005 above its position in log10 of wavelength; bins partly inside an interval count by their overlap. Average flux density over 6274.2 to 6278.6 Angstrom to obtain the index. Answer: 44.8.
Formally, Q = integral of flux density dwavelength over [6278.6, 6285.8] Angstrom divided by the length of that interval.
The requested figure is 43.7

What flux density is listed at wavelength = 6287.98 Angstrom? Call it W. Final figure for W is 49.97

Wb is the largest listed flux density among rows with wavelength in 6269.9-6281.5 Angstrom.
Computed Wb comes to 51.94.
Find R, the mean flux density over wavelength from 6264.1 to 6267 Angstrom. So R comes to 47.6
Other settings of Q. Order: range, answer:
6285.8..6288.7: 49.8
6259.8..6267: 44.9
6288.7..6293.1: 47.4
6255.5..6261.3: 42.4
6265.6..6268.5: 47.3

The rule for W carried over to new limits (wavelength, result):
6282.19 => 41.18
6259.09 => 39.6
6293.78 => 43.72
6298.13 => 46.5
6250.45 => 45.75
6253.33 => 50.53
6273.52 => 48.91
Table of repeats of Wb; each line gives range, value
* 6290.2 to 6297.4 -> 47.5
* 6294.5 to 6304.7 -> 57.64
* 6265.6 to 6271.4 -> 50.58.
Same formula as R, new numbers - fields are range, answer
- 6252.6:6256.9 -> 50.2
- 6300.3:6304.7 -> 55.7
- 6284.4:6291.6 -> 48.8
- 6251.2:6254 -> 48.8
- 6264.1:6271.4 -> 48.2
